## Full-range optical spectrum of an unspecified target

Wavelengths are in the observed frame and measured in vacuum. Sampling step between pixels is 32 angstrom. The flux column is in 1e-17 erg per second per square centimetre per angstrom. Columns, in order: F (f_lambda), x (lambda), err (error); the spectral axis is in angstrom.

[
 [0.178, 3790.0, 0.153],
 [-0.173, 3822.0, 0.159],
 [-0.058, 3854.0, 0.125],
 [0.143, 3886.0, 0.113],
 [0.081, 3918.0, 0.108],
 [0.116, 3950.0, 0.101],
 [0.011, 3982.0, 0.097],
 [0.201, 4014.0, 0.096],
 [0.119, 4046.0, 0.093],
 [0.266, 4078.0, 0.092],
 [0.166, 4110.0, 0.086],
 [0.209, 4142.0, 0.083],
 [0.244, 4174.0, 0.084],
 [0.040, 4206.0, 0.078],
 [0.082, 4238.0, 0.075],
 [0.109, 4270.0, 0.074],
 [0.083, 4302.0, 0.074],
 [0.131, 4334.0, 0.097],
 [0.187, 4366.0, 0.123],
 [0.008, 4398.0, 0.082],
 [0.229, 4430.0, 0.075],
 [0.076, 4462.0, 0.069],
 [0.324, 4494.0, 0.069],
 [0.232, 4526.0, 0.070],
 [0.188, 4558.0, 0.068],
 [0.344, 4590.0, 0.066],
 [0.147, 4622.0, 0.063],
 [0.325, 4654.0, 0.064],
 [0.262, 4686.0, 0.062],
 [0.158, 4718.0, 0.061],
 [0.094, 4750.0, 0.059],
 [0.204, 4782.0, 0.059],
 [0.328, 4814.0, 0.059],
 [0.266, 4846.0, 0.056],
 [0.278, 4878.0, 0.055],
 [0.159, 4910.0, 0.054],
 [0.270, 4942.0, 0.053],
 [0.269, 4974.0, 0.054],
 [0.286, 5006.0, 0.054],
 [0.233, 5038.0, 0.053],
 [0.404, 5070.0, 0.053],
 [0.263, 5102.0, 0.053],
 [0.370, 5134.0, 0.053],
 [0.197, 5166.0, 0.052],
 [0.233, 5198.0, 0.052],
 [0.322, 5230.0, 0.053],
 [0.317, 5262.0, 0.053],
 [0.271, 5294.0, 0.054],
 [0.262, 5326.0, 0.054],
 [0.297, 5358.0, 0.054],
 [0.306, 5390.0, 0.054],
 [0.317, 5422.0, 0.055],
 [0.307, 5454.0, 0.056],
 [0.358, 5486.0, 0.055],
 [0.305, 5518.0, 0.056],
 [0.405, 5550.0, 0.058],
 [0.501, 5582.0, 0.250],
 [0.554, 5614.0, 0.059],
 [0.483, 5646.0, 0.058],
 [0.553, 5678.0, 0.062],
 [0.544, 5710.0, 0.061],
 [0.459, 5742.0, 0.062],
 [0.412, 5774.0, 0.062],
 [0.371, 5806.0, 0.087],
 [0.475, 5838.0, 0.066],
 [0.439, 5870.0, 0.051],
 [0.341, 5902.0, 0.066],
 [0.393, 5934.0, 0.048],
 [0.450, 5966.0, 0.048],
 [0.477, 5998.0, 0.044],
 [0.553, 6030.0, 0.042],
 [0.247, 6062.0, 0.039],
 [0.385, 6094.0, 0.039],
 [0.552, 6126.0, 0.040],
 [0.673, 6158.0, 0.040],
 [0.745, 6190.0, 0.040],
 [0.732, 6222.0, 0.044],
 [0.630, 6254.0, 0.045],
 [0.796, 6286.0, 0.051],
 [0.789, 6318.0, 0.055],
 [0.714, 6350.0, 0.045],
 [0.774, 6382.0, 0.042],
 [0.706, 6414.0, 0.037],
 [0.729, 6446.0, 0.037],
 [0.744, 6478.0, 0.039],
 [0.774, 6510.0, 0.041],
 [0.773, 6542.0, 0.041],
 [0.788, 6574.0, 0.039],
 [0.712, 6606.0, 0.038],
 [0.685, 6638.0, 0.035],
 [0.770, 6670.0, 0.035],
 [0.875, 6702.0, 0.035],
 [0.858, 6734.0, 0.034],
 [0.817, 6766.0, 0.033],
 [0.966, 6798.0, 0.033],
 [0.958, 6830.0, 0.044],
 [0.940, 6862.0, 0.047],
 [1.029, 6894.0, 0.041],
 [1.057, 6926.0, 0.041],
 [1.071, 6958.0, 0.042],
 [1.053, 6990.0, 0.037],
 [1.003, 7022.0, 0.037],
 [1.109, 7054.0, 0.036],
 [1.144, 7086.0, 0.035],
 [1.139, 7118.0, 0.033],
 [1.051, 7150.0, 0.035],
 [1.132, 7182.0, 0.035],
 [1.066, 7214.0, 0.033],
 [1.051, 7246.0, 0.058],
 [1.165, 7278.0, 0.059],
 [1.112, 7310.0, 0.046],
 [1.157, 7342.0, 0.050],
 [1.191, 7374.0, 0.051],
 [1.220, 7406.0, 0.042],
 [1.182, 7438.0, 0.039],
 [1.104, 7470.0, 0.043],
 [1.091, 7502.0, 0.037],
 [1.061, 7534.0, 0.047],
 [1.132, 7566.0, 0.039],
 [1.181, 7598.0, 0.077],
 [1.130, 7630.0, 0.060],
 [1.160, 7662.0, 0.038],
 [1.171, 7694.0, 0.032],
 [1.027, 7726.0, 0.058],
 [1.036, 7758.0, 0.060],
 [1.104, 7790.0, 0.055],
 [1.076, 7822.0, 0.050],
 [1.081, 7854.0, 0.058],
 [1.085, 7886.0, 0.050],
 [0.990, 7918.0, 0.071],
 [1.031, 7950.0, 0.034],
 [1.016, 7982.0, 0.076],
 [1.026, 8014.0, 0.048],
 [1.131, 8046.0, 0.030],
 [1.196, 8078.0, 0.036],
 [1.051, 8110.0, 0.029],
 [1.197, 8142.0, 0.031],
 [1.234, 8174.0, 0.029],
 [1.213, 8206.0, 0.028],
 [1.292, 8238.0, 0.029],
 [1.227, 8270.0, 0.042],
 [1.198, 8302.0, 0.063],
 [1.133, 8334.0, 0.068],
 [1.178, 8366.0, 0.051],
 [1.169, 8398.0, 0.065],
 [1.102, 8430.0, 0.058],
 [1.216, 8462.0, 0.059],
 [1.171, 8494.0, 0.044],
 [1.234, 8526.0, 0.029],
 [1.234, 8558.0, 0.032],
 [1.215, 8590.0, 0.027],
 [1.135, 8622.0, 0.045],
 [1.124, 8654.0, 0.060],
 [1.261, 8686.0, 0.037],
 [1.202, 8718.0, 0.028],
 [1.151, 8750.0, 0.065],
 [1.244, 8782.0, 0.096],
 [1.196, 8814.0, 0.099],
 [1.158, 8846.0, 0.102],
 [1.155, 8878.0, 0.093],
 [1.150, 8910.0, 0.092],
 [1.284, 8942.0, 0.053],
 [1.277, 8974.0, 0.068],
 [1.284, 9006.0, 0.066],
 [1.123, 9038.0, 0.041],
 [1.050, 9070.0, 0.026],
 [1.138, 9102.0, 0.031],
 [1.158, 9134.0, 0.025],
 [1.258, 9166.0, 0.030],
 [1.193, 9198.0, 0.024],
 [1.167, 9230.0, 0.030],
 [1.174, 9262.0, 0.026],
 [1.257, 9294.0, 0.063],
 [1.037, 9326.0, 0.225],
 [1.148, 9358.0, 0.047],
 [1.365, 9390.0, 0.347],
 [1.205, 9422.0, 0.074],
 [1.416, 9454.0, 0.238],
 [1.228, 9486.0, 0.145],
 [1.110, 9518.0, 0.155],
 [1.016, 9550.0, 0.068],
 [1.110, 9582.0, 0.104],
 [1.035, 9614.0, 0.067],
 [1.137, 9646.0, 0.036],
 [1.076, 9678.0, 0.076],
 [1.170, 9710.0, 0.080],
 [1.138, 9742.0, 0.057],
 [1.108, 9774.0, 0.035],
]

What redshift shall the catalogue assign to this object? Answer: 0.54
